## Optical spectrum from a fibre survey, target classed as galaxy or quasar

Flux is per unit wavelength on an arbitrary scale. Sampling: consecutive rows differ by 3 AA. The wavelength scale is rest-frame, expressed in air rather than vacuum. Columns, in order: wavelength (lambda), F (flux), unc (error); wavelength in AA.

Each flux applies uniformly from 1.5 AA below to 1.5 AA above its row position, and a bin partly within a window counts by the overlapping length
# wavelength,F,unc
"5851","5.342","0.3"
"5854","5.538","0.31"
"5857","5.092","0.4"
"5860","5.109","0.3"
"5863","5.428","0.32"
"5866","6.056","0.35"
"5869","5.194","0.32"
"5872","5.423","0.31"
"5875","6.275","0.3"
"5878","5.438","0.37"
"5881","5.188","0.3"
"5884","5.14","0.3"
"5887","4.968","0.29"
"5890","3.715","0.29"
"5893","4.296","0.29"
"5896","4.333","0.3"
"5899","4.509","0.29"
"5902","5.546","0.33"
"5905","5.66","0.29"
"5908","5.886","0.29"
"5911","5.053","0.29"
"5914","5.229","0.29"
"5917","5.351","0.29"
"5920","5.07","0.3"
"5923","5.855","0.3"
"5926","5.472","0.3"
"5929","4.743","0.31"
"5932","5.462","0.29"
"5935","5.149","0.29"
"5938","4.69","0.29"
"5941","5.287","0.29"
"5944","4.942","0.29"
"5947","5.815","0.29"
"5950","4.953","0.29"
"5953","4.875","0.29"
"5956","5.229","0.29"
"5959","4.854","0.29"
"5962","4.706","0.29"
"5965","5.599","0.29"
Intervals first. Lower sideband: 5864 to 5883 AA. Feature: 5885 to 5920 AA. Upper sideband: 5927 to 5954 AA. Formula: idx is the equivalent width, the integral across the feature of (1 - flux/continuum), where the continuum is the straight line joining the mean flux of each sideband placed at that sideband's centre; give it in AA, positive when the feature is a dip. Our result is 2.6 AA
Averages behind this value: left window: 5.58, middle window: 4.97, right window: 5.11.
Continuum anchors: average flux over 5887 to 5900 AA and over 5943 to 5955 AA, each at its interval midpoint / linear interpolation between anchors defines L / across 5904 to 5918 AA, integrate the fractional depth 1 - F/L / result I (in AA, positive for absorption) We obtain -2.7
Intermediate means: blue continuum 4.29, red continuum 5.16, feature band 5.43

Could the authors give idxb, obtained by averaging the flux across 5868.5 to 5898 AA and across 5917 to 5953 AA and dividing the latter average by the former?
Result 1.05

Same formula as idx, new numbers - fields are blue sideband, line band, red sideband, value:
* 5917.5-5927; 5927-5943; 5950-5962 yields 0.6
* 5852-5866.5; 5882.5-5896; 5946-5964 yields 2.0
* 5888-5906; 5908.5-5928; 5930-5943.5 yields -1.8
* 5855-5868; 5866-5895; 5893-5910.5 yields 0.9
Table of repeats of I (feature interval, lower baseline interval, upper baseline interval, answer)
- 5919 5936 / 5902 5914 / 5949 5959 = -0.1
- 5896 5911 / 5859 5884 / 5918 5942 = 0.2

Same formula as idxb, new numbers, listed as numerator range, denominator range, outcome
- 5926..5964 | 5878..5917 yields 1.02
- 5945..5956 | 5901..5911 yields 0.93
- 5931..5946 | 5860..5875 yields 0.92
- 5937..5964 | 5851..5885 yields 0.93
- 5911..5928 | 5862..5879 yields 0.95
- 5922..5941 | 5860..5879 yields 0.93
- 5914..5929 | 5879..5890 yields 1.09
